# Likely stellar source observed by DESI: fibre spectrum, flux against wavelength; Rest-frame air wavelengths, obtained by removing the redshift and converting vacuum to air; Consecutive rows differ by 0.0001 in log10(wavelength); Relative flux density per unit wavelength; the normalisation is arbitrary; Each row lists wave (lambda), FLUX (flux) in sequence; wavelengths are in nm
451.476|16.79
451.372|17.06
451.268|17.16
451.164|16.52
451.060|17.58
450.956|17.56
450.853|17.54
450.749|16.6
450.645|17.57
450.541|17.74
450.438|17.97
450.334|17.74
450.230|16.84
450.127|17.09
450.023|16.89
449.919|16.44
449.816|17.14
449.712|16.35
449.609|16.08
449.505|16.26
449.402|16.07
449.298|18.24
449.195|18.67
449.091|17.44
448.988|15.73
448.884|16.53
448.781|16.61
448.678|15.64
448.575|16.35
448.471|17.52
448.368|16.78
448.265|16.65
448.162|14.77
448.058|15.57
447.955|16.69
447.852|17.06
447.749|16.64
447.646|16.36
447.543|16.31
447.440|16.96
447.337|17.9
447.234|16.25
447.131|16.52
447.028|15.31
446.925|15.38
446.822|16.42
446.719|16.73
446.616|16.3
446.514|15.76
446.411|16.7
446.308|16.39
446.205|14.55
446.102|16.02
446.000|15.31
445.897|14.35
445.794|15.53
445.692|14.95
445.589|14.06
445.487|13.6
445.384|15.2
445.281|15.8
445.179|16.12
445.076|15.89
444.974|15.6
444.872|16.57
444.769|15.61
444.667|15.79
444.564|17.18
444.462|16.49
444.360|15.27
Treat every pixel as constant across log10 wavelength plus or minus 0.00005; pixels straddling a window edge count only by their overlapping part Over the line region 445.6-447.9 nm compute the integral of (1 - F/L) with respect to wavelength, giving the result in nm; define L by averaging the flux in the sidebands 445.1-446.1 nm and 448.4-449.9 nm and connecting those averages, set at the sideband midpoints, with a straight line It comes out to -0.06 nm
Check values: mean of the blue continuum 15.1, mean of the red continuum 16.8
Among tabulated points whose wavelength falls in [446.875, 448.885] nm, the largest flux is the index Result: 17.9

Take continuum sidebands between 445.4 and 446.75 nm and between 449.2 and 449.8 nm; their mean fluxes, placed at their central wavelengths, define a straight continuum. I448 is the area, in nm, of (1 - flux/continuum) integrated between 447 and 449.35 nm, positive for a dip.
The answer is -0.06 nm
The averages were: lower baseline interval 15.4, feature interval 16.6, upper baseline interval 16.8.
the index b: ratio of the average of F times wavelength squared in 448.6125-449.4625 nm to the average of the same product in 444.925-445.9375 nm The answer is 1.13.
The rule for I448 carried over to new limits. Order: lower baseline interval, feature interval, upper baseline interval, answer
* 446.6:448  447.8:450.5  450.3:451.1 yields 0.05 nm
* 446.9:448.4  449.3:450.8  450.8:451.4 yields 0.00 nm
